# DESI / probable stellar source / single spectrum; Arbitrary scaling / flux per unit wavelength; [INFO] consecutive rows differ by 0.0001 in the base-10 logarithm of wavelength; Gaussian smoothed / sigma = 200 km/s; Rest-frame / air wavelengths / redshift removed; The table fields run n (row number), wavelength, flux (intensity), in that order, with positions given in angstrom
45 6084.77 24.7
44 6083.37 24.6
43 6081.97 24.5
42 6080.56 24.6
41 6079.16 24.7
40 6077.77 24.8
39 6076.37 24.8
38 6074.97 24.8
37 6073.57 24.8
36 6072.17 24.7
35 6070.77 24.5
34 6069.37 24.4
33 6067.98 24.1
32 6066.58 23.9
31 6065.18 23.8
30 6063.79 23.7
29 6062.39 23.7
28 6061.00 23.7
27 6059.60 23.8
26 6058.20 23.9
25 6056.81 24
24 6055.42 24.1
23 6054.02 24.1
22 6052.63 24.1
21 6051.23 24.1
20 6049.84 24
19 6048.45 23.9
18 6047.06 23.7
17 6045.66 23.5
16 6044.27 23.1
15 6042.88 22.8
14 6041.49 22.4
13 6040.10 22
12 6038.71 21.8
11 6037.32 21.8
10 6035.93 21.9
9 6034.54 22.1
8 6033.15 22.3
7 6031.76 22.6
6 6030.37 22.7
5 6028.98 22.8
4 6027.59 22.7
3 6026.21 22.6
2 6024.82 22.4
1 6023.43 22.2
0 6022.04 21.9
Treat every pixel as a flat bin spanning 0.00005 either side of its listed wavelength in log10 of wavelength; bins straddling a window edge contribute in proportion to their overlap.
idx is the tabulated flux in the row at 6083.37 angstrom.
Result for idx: 24.6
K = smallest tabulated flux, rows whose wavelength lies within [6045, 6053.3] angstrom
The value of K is 23.5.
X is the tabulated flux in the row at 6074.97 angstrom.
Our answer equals 24.8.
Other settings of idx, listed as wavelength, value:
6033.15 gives 22.3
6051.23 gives 24.1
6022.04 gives 21.9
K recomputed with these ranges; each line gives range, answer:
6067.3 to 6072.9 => 24.1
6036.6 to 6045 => 21.8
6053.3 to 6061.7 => 23.7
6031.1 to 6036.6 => 21.9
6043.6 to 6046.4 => 23.1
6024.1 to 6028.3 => 22.4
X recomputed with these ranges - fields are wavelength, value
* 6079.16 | 24.7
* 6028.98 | 22.8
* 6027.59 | 22.7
